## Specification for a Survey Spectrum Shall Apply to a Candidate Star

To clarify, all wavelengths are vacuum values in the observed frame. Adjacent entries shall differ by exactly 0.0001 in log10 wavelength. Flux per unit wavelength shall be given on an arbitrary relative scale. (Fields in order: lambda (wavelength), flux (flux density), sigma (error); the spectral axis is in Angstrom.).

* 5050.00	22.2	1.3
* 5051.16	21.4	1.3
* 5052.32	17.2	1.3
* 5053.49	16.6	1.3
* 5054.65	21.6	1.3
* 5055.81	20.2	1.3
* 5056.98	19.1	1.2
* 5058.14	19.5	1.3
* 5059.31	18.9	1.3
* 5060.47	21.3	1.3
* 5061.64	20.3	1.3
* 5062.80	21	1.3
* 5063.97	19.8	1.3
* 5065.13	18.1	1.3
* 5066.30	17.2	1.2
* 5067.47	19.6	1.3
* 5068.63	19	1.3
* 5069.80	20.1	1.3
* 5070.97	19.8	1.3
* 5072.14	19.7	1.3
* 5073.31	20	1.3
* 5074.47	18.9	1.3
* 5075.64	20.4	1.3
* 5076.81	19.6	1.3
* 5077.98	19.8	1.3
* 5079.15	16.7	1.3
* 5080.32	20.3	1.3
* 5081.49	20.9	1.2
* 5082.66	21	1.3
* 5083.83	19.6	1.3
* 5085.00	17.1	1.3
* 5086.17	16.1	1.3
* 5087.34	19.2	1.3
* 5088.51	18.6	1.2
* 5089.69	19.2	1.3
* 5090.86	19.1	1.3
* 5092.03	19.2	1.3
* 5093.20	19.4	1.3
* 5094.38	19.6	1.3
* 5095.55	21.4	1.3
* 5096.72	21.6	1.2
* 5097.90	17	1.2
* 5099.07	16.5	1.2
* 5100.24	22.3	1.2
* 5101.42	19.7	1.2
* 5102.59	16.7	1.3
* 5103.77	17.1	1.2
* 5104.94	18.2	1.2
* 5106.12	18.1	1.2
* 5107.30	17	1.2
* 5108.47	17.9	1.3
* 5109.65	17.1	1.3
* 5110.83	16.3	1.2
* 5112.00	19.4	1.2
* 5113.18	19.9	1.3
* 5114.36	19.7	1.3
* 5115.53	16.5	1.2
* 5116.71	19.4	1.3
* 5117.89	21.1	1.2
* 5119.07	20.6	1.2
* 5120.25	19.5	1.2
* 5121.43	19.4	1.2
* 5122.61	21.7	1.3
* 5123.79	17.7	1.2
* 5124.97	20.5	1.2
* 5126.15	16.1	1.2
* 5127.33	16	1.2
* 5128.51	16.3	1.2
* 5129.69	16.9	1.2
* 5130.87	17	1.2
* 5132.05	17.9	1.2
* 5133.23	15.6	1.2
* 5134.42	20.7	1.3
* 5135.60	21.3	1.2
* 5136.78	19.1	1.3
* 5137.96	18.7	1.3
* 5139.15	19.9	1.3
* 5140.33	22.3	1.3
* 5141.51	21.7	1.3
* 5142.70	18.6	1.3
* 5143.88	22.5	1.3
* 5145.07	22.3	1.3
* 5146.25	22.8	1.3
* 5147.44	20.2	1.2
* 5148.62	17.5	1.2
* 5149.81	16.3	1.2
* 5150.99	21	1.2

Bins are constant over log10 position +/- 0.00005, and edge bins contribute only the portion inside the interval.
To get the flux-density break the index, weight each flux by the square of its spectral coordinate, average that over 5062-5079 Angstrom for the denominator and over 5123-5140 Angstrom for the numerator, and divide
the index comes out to 1.0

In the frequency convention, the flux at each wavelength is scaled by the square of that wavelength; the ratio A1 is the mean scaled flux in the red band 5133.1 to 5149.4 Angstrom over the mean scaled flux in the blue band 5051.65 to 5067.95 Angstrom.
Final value 1.09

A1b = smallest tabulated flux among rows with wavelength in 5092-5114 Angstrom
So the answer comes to 16.3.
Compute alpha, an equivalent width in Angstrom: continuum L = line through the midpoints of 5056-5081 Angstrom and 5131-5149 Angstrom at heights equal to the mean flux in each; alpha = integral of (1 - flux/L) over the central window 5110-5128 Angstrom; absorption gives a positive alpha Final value 0.9 Angstrom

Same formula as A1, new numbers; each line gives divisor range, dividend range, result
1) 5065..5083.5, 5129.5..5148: 1.05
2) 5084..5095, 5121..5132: 0.98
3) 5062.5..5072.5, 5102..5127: 0.98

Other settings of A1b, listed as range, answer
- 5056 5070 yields 17.2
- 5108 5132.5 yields 16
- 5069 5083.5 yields 16.7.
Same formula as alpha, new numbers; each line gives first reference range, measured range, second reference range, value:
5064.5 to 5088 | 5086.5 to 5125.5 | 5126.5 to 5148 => 0.62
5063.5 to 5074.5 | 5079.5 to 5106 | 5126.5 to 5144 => 0.07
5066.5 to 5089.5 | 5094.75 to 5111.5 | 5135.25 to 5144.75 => 1.18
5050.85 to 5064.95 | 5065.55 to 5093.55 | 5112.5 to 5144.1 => 0.45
